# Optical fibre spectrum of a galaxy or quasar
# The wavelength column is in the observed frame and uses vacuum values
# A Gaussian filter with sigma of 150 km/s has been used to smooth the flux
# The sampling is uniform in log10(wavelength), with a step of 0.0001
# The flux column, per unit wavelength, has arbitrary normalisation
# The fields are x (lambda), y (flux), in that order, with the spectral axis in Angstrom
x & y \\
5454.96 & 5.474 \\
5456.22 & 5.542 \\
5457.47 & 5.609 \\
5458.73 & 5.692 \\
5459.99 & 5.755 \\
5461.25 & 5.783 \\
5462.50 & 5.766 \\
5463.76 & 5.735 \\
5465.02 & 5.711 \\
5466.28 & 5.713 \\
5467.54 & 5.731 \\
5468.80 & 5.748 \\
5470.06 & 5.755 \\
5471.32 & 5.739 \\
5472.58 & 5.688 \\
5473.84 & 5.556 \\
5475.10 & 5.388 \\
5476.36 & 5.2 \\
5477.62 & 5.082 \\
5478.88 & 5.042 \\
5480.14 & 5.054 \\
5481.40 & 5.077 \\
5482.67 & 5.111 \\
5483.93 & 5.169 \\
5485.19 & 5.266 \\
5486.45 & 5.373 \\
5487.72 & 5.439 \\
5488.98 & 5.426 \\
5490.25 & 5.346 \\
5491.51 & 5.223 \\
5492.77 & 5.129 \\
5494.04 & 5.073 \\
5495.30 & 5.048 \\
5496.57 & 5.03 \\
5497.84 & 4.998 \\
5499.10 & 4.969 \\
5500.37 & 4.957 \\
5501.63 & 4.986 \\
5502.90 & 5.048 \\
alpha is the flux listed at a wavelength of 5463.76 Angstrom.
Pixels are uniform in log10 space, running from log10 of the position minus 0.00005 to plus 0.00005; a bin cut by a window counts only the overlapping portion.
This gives 5.735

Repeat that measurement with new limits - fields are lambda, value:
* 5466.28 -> 5.713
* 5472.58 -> 5.688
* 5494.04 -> 5.073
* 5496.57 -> 5.03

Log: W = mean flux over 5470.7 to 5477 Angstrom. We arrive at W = 5.52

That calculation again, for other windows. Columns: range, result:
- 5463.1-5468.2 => 5.71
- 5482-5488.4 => 5.27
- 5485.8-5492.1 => 5.36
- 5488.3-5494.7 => 5.25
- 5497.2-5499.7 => 4.99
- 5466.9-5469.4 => 5.73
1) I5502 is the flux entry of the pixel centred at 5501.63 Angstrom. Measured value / 4.986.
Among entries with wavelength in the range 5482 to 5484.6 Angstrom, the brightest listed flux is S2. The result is 5.169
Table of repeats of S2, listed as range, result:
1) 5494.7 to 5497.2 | 5.048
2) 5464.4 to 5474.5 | 5.755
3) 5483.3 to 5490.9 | 5.439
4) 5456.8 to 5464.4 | 5.783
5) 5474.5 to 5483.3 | 5.388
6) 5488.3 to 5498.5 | 5.426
